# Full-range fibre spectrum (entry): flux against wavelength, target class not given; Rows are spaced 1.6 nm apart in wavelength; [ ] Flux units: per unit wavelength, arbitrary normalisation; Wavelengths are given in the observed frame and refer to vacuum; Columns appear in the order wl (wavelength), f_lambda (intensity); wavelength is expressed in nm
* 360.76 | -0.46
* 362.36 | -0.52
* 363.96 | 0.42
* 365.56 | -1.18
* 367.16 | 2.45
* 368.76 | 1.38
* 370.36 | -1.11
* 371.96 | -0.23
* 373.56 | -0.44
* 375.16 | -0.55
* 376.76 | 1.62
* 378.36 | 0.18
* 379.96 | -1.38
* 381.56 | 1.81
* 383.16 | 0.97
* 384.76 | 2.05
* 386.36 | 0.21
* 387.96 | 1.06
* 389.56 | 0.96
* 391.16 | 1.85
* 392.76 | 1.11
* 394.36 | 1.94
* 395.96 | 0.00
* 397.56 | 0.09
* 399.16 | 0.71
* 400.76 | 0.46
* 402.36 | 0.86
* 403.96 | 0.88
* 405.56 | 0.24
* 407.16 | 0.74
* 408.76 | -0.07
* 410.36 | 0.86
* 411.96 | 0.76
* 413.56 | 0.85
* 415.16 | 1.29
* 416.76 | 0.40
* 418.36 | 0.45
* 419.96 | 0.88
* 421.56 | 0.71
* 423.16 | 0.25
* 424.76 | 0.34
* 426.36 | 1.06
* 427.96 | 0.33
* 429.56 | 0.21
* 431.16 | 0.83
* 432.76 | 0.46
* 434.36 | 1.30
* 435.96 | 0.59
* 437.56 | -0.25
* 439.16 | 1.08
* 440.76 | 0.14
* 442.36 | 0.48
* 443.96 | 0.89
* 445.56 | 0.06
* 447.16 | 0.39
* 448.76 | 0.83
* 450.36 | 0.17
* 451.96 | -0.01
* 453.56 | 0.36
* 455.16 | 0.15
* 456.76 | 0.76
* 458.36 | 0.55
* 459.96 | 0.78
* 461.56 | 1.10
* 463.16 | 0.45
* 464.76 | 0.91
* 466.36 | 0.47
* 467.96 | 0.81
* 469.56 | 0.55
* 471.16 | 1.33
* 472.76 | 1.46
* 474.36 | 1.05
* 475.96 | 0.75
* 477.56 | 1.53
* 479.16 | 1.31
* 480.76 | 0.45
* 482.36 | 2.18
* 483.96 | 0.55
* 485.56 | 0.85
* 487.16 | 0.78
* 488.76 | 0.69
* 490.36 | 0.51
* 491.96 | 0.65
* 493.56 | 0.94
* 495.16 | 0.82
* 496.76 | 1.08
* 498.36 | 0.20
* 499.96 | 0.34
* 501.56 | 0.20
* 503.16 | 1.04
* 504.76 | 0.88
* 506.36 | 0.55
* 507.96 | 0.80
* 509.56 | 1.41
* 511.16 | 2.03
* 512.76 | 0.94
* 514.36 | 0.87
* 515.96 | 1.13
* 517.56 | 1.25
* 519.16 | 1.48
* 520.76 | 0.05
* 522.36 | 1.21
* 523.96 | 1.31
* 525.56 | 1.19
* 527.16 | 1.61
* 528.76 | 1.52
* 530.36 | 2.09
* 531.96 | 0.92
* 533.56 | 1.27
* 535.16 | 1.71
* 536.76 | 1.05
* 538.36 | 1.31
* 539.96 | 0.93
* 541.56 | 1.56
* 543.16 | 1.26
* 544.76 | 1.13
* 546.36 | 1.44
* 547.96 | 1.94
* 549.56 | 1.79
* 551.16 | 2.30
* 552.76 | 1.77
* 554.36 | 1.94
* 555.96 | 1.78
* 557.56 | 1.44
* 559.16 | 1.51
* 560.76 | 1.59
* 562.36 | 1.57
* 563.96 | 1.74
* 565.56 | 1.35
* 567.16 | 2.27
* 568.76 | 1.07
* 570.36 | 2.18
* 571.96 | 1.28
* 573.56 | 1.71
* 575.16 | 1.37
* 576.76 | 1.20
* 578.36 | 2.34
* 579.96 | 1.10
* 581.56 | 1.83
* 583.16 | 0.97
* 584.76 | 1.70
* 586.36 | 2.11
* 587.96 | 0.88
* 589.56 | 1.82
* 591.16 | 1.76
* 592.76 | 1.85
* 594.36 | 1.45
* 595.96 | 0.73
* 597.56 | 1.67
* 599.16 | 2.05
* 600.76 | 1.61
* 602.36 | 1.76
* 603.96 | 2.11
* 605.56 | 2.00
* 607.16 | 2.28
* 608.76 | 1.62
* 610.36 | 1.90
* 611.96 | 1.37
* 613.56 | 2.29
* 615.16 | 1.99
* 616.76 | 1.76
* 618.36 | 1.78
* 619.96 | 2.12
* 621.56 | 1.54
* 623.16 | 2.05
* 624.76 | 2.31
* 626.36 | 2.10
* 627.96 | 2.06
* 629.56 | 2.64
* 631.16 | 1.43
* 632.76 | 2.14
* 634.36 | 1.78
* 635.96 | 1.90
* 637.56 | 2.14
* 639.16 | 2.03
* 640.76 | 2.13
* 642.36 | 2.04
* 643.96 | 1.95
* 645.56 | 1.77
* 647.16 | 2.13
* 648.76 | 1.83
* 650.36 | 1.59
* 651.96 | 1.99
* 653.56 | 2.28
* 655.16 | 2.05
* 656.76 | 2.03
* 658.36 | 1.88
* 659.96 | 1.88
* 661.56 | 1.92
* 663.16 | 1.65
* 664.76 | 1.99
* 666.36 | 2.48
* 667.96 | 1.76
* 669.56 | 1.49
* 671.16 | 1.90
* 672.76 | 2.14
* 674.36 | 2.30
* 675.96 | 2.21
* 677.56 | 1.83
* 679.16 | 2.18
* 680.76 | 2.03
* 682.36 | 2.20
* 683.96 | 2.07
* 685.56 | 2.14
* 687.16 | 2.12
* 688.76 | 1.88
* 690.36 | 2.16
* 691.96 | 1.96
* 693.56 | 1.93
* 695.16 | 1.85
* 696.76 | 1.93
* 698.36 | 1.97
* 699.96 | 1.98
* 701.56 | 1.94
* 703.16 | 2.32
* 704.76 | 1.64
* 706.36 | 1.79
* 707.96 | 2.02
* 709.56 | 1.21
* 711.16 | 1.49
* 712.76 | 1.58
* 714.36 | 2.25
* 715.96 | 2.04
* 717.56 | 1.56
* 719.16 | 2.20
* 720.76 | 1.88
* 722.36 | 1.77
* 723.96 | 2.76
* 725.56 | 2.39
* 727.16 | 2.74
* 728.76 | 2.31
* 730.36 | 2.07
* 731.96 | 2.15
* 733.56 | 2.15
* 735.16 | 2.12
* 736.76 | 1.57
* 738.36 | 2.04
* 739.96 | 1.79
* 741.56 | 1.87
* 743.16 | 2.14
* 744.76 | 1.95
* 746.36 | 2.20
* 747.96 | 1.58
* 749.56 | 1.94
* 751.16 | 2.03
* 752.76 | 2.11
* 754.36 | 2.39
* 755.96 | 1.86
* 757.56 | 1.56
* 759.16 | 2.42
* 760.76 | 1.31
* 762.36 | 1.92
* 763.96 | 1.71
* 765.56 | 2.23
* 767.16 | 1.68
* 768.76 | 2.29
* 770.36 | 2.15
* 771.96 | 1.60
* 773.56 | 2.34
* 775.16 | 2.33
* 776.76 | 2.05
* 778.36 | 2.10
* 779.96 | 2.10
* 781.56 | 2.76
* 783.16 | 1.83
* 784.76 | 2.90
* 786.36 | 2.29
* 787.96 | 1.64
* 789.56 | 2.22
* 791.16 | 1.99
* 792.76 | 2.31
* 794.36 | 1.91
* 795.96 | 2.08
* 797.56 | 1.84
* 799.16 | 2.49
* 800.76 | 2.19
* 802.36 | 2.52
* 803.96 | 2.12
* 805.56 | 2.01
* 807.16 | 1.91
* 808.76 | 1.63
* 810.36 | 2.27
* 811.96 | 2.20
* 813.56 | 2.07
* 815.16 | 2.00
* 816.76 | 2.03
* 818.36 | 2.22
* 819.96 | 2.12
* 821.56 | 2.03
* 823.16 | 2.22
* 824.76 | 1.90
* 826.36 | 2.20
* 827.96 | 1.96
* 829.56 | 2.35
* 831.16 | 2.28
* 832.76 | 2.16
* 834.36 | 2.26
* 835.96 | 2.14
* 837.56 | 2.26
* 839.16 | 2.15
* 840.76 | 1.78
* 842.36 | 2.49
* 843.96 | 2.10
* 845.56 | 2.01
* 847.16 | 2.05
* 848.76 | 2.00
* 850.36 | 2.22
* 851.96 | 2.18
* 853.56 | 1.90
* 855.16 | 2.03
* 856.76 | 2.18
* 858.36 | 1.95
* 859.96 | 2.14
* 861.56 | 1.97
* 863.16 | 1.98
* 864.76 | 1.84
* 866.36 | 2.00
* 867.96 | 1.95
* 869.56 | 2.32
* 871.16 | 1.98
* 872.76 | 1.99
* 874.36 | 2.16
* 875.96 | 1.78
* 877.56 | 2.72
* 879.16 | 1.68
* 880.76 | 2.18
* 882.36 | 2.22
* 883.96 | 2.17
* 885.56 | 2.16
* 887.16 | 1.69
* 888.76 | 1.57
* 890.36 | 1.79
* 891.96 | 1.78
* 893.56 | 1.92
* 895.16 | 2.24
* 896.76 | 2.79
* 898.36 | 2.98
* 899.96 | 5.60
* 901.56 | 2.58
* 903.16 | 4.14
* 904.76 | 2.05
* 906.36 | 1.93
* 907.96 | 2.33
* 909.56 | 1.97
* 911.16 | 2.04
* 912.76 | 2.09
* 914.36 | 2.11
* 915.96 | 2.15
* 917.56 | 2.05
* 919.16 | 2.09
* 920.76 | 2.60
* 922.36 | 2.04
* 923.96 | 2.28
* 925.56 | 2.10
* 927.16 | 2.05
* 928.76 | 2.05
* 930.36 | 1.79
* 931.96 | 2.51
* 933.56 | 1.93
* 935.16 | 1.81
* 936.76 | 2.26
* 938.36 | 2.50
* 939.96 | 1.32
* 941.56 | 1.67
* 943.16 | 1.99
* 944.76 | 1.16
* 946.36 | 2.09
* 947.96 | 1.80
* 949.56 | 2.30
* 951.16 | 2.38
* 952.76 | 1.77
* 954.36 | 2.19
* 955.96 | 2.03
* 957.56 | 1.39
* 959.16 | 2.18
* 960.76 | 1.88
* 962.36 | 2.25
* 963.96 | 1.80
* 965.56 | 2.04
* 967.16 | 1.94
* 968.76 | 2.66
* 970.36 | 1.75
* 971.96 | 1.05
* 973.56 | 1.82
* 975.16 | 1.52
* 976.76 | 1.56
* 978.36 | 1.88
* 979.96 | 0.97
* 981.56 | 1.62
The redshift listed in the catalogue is 0.37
